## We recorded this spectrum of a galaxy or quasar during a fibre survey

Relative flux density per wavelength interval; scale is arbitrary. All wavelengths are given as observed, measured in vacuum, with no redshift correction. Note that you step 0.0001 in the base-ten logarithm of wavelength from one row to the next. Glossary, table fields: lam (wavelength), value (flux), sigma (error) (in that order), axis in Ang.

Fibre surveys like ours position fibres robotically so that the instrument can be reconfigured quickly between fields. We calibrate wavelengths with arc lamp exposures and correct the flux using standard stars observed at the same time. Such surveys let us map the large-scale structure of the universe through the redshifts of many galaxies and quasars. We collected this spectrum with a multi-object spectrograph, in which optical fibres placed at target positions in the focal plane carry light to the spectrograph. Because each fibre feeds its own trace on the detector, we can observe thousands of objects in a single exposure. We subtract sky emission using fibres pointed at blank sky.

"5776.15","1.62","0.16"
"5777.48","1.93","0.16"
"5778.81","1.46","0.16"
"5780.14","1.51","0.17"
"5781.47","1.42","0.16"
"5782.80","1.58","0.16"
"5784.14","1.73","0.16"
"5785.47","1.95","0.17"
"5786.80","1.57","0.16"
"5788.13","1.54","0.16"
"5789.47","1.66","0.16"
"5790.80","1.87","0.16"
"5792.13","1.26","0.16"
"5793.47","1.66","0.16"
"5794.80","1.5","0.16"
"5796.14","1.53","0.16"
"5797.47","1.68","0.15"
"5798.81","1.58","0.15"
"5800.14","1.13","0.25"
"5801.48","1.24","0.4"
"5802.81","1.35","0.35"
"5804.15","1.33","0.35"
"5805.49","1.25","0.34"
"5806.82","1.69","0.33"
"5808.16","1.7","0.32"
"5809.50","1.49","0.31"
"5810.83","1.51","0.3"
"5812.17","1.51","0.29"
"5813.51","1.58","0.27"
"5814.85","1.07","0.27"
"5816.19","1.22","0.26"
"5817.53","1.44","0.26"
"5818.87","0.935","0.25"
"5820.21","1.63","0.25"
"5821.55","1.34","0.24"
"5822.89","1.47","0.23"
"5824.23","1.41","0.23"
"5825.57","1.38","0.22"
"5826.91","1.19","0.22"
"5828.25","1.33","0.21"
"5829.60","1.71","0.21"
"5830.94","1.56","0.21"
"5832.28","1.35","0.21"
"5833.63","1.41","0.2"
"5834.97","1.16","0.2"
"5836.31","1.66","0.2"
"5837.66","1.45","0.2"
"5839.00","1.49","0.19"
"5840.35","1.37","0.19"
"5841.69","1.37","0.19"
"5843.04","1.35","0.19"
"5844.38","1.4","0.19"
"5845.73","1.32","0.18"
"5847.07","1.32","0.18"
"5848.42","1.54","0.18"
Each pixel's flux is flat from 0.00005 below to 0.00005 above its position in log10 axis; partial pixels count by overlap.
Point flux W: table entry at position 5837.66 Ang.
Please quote 1.45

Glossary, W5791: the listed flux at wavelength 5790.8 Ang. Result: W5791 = 1.87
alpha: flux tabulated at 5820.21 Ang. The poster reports 1.63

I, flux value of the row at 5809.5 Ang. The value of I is 1.49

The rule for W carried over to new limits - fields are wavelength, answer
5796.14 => 1.53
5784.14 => 1.73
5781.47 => 1.42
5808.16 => 1.7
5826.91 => 1.19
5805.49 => 1.25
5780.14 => 1.51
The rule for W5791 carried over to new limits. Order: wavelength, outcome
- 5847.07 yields 1.32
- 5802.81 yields 1.35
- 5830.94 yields 1.56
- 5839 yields 1.49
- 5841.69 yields 1.37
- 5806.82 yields 1.69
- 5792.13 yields 1.26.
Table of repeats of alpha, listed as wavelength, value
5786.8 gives 1.57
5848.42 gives 1.54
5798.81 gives 1.58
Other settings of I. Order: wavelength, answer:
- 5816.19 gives 1.22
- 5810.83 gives 1.51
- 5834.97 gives 1.16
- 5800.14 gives 1.13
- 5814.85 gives 1.07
